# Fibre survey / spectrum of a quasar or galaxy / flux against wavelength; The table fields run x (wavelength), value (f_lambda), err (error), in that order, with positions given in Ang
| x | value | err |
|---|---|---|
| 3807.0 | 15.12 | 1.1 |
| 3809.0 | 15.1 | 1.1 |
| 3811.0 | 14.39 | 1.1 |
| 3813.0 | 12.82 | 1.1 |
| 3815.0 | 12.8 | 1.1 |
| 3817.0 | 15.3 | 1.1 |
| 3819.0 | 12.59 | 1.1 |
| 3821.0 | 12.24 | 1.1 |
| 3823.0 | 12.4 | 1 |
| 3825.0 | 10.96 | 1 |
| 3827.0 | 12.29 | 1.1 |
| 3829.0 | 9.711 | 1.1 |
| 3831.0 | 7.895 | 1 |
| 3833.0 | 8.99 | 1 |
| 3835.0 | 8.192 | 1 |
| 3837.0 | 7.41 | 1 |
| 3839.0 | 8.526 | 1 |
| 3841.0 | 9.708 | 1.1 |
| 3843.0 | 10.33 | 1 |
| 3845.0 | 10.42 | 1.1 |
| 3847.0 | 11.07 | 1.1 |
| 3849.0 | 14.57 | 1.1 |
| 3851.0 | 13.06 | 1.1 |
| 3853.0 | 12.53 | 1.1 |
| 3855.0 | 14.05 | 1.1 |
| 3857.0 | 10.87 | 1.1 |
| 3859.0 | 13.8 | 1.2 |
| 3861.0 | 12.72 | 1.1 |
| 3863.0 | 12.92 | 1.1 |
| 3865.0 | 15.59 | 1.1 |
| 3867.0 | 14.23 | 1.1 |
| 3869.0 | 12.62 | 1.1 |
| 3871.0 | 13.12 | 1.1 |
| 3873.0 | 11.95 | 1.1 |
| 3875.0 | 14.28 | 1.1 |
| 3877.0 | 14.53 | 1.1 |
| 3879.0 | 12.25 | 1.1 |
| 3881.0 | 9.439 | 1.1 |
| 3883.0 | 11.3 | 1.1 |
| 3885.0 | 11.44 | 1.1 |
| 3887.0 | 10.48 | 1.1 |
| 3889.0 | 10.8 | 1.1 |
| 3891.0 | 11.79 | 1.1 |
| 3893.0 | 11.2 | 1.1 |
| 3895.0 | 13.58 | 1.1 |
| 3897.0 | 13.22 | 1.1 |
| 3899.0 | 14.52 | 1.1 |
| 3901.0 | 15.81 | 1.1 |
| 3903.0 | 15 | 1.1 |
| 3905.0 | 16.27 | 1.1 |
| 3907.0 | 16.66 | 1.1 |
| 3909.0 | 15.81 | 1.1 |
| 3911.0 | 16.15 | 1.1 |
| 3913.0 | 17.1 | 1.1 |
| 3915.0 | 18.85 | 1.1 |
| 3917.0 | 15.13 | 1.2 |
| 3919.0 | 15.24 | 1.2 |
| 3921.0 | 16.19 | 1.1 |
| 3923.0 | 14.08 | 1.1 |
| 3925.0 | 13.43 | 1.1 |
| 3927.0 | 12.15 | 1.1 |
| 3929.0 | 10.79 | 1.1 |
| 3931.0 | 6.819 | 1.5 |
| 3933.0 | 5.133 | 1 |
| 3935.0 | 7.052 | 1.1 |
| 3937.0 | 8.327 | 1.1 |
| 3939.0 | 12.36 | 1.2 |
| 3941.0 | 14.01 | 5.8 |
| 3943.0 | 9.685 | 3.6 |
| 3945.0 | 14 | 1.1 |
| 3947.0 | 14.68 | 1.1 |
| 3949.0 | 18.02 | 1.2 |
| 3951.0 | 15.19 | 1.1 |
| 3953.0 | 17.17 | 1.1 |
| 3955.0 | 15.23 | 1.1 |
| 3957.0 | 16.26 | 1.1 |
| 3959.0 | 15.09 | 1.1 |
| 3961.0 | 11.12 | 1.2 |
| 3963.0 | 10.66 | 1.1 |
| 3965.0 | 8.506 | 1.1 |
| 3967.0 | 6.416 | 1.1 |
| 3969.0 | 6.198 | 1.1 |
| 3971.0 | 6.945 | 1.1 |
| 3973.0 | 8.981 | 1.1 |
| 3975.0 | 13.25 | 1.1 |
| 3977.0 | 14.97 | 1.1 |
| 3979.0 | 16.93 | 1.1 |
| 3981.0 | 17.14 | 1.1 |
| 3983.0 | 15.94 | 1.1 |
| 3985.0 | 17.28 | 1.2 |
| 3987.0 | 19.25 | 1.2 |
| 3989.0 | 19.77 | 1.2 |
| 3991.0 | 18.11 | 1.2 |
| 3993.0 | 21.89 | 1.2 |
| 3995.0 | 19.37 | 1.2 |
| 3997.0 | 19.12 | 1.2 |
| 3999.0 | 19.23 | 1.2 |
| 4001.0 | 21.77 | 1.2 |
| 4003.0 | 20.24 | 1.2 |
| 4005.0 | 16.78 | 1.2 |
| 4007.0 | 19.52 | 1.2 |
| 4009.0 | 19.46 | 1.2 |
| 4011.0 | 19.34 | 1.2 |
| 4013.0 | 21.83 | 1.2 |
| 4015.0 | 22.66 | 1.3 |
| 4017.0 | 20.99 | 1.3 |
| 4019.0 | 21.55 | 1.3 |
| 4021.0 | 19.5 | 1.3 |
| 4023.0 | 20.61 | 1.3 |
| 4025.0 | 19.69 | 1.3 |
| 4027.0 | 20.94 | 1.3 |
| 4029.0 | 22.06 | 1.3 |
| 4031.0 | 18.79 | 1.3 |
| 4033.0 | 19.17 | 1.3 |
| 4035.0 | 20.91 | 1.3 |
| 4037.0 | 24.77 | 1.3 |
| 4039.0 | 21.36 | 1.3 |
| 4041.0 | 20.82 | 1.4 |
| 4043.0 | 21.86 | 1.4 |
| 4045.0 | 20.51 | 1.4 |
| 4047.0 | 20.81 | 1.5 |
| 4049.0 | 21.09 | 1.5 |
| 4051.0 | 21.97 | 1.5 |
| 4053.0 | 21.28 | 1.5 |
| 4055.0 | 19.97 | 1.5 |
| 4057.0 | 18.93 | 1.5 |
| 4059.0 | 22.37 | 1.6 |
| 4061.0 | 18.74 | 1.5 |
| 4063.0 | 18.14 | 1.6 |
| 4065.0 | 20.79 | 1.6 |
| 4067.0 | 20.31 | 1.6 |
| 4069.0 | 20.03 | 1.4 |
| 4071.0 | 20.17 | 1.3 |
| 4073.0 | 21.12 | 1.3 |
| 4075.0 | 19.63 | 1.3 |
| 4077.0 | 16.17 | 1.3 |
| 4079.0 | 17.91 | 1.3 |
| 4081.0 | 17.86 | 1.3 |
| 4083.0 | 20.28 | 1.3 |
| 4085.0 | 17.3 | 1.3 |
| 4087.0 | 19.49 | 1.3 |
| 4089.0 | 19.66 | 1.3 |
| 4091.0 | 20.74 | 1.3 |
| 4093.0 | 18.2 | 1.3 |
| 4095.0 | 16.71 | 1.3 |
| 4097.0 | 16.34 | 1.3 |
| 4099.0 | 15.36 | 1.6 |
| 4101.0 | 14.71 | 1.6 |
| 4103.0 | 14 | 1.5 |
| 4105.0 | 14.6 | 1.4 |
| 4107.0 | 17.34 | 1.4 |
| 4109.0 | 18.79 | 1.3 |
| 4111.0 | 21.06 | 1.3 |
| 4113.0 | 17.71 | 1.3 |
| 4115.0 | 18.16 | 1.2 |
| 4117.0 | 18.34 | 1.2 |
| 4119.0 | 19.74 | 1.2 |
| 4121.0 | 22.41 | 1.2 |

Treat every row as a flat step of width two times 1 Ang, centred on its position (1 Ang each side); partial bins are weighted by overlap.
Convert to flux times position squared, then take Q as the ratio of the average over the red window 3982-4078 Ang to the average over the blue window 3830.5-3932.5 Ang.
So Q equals 1.7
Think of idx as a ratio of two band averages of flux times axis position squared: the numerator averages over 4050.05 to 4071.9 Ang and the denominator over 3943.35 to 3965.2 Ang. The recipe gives 1.50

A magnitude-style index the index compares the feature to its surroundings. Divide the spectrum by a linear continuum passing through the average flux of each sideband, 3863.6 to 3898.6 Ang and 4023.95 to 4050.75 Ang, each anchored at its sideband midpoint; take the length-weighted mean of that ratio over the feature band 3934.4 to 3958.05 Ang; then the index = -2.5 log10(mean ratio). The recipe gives 0.183 mag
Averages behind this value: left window 12.5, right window 21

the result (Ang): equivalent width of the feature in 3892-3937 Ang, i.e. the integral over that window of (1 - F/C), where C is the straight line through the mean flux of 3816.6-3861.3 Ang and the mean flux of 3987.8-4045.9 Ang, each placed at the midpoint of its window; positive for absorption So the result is 4.4 Ang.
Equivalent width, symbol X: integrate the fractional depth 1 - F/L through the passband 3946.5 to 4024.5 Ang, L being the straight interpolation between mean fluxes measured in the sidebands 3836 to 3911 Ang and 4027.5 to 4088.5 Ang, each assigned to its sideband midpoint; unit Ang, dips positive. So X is 3.2 Ang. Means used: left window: 12.7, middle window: 16.6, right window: 20.2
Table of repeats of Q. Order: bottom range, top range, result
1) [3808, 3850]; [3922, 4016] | 1.40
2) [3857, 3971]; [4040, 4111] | 1.60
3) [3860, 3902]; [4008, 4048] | 1.76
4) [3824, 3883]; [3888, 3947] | 1.17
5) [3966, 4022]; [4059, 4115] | 1.11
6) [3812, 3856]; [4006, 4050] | 2.04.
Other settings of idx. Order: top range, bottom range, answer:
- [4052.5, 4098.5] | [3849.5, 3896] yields 1.69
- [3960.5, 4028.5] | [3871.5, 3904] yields 1.43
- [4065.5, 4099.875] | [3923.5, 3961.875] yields 1.61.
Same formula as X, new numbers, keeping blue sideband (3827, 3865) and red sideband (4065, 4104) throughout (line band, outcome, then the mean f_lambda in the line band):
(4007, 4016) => -2.6 Ang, 20.7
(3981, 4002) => -4.9 Ang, 19.1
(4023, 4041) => -4.6 Ang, 20.9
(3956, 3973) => 5.3 Ang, 10.1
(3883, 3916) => -3.8 Ang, 14.2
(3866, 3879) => -1.6 Ang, 13.4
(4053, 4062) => -1.4 Ang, 20.1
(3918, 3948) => 4.6 Ang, 11.6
